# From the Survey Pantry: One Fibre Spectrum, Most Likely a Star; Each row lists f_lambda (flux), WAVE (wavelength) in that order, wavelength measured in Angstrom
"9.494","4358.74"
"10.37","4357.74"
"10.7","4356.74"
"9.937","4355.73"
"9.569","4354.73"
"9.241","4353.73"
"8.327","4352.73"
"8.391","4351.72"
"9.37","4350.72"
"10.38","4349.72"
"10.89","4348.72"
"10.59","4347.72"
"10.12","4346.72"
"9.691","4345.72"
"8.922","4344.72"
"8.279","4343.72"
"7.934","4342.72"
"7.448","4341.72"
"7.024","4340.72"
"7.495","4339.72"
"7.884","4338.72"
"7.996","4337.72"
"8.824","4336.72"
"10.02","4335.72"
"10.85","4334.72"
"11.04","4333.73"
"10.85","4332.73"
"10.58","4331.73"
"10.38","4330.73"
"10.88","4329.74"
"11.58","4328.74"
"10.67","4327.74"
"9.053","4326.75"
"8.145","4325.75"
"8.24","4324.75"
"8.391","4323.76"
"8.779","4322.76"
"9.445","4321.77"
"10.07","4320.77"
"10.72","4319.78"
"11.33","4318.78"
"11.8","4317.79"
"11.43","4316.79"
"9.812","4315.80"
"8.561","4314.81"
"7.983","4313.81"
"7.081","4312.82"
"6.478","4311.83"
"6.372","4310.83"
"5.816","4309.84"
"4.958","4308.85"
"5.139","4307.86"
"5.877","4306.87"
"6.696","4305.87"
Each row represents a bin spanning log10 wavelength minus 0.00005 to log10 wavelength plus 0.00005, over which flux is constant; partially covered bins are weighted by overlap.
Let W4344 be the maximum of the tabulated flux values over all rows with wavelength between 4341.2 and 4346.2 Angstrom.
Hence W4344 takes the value 9.691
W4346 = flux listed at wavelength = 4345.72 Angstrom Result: 9.691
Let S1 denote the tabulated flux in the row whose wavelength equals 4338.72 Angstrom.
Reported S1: 7.884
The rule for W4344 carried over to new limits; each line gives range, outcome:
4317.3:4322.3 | 11.8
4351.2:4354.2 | 9.241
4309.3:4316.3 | 9.812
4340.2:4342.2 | 7.448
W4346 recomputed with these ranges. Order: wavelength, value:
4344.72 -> 8.922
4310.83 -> 6.372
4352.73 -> 8.327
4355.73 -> 9.937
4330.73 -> 10.38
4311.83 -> 6.478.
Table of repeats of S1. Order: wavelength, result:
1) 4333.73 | 11.04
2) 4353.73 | 9.241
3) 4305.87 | 6.696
